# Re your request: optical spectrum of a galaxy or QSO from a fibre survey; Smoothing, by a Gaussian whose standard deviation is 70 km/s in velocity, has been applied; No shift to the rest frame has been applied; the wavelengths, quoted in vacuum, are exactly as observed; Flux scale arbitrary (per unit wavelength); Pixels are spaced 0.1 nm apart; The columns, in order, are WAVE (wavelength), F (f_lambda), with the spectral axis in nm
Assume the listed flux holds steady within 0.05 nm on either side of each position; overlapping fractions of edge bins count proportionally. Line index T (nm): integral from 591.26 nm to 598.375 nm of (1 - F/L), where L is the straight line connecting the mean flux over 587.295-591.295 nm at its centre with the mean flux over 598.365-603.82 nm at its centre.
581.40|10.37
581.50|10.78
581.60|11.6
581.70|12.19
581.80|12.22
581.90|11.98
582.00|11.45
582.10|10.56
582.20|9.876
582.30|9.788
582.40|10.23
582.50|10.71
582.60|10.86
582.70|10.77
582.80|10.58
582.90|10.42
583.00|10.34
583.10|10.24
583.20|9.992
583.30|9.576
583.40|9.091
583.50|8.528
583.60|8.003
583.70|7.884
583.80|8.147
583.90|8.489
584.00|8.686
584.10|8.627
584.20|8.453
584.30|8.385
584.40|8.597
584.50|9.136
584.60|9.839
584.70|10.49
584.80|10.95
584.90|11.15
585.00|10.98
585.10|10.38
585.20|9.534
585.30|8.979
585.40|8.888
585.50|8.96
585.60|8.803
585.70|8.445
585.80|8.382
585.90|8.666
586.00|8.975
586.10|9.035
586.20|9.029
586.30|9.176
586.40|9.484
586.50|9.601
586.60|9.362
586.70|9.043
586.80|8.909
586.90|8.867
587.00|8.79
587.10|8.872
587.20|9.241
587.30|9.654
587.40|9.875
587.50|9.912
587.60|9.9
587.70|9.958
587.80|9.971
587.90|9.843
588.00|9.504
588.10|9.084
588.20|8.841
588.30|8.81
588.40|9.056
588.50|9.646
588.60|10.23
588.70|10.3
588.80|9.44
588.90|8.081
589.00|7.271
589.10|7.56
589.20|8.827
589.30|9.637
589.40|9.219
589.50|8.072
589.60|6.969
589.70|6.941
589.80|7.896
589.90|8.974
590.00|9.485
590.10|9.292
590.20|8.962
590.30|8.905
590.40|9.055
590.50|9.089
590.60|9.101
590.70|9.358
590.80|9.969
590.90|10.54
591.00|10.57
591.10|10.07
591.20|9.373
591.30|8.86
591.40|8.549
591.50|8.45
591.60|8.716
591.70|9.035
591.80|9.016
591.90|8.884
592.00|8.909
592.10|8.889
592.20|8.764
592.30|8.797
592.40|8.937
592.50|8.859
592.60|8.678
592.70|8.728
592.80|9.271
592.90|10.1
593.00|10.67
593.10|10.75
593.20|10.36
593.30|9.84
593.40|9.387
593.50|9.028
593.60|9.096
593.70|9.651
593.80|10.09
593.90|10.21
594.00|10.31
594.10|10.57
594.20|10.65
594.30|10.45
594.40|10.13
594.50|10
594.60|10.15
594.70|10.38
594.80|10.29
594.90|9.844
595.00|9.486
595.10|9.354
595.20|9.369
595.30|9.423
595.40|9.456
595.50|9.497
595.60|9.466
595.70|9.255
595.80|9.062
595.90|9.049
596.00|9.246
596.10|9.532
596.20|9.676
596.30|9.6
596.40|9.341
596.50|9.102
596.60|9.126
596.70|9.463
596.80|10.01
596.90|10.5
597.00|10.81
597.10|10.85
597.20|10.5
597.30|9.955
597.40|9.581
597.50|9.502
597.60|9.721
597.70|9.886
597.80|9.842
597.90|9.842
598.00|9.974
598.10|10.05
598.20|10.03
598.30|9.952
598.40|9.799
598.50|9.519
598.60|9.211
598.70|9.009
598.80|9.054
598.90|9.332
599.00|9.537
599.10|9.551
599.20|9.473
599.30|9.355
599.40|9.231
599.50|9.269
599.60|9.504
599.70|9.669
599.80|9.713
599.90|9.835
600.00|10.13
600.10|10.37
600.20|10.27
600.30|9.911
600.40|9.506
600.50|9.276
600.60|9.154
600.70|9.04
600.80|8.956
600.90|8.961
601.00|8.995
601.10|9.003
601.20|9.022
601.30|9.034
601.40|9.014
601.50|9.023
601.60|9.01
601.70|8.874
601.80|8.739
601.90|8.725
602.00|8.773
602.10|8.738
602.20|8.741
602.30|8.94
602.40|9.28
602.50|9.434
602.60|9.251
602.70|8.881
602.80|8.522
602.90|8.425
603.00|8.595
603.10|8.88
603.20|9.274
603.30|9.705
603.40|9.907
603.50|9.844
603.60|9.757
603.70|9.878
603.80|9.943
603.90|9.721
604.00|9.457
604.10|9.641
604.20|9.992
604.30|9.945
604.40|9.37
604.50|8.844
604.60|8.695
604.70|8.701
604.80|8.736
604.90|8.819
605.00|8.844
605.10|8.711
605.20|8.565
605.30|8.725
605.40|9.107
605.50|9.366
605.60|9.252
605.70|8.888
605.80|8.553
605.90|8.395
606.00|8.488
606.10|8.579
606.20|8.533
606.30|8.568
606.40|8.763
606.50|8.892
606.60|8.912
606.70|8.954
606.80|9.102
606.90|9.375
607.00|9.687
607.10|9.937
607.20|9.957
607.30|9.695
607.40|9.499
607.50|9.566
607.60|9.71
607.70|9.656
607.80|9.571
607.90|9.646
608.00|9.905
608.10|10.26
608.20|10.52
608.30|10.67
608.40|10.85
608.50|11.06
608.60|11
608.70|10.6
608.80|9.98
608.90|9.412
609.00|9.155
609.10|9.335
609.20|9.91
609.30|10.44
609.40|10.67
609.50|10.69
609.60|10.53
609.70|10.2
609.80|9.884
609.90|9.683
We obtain -0.30 nm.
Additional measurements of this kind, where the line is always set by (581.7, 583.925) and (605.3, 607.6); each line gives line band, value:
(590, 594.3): 0.10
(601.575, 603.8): 0.03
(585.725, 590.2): 0.37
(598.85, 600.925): -0.04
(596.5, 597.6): -0.06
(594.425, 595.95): -0.01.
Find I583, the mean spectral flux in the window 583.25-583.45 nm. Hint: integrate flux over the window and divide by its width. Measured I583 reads 9.33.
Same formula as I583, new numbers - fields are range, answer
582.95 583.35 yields 10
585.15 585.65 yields 9.03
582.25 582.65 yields 10.4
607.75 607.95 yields 9.61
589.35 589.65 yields 8.09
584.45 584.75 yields 9.82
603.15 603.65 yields 9.7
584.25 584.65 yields 8.99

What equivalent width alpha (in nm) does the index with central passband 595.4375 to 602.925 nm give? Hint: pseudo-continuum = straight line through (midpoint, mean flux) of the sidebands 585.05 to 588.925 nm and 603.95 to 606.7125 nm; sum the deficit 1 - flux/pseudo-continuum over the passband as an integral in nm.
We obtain -0.32 nm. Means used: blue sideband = 9.28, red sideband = 8.94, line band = 9.44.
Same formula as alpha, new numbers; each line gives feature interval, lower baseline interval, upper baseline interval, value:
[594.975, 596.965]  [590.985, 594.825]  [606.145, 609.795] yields 0.03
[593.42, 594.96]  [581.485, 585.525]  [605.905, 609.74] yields -0.03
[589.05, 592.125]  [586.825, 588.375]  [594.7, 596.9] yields 0.16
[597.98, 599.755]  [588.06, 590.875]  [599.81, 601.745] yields -0.05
